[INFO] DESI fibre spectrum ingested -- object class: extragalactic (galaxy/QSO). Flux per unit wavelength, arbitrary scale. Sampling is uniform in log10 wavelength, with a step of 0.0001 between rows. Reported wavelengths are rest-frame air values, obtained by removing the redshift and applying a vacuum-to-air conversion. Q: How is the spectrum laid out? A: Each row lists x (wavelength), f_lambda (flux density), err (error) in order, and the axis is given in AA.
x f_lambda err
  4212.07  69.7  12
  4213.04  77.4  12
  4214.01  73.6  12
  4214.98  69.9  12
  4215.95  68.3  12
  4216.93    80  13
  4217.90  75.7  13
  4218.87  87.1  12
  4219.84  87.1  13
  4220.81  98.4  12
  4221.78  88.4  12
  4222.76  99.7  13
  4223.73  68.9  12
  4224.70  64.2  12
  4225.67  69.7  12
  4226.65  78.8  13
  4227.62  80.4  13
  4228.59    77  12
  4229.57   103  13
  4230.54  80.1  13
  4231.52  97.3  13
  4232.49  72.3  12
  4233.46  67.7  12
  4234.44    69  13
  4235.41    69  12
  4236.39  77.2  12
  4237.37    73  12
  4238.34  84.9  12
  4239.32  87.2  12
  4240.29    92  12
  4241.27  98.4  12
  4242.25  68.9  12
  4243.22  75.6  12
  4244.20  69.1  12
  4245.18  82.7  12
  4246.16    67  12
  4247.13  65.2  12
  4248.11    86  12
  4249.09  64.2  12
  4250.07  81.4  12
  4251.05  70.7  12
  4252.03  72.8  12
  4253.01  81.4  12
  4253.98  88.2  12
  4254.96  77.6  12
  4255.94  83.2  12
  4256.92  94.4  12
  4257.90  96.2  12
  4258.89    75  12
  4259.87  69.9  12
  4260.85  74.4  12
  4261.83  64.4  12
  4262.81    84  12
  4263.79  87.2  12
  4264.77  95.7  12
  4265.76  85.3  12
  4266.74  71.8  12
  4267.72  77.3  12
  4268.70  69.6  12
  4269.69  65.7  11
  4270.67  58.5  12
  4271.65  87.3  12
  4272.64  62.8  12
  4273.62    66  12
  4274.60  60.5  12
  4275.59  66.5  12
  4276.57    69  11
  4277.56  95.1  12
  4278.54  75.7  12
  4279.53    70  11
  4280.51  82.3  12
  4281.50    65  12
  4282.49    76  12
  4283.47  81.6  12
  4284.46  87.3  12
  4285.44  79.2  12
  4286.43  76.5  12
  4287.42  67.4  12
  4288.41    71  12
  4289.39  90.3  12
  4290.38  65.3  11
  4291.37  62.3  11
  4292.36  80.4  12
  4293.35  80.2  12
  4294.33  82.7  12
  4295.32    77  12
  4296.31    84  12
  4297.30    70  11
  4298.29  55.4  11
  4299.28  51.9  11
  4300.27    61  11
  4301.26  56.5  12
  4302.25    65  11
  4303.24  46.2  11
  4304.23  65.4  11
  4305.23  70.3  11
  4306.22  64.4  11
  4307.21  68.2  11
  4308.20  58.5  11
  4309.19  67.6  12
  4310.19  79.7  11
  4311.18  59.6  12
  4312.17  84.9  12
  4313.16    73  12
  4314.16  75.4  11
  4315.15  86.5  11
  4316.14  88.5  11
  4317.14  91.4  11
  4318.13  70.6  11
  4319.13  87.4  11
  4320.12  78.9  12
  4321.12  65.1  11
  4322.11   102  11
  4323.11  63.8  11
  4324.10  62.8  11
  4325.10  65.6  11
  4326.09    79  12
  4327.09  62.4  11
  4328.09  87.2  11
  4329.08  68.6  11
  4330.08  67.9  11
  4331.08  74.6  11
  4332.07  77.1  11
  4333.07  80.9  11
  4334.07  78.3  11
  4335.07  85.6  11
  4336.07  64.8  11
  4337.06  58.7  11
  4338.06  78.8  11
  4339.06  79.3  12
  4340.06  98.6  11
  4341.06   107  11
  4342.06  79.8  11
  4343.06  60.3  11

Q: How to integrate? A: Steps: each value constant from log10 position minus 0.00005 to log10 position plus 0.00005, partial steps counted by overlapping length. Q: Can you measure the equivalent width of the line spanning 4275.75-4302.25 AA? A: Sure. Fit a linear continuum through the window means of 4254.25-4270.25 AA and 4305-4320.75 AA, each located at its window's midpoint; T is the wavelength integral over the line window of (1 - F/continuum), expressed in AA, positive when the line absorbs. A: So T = 1.37 AA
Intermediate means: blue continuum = 79.5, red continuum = 75.3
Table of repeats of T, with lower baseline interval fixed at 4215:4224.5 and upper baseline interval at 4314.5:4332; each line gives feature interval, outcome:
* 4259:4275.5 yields 1.3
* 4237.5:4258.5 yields 0.2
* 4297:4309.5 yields 2.6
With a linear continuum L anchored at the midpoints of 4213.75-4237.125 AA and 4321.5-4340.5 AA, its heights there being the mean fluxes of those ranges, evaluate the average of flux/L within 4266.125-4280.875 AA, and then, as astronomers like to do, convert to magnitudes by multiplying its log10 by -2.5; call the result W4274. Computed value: 0.08 mag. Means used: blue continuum 79.2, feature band 71.9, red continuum 75.5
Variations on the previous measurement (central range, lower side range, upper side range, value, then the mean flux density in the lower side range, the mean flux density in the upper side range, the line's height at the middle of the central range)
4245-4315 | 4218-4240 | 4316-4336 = 0.07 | 81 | 76.4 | 78.6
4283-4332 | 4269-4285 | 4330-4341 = 0.05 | 73.1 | 78.3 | 75.8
